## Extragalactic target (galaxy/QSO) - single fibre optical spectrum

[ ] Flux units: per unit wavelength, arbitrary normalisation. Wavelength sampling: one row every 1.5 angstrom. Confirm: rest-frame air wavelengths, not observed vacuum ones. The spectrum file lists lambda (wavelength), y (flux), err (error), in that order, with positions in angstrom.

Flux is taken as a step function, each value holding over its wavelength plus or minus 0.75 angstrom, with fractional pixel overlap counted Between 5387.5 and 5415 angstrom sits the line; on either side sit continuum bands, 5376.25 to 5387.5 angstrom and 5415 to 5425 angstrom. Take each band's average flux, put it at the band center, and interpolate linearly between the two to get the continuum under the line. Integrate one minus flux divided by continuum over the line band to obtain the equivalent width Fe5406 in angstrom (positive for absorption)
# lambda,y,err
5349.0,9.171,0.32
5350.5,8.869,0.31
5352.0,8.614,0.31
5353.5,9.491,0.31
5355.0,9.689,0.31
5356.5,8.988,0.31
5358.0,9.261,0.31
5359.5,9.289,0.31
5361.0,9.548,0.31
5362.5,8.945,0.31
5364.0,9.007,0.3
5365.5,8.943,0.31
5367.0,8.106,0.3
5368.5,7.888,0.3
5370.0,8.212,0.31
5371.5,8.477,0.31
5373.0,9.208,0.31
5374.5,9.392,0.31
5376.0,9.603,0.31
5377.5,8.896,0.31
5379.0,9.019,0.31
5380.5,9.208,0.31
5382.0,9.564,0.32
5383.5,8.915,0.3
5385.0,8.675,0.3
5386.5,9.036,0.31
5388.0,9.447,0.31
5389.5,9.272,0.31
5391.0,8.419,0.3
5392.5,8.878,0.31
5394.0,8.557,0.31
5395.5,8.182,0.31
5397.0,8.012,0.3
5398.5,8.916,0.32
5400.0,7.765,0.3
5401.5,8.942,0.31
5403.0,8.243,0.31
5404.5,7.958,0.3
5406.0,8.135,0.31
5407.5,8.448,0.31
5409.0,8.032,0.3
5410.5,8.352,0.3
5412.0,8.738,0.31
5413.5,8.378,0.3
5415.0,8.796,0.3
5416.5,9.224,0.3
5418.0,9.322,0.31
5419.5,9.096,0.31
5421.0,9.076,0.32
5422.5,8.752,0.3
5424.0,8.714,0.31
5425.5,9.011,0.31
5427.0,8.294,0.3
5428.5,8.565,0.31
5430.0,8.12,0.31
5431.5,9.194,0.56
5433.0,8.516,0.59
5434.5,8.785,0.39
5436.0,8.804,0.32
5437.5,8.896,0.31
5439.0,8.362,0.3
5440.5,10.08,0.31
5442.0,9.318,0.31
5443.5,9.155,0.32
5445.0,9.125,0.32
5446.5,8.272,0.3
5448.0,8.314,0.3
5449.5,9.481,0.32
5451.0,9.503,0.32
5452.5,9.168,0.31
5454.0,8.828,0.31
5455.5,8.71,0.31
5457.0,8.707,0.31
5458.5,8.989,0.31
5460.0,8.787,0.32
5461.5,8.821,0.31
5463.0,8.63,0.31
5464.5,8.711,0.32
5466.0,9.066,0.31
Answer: 1.7 angstrom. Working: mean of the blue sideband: 9.08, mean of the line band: 8.48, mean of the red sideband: 9.01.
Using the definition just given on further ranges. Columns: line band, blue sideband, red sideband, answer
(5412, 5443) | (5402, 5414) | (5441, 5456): -0.81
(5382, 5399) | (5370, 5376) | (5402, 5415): -0.24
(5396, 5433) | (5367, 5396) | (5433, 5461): 1.36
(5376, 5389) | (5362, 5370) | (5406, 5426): -0.80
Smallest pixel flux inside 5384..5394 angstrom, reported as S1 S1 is 8.419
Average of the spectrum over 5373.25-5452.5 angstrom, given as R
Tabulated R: 8.81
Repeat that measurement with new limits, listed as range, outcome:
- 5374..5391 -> 9.15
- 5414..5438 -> 8.82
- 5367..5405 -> 8.74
